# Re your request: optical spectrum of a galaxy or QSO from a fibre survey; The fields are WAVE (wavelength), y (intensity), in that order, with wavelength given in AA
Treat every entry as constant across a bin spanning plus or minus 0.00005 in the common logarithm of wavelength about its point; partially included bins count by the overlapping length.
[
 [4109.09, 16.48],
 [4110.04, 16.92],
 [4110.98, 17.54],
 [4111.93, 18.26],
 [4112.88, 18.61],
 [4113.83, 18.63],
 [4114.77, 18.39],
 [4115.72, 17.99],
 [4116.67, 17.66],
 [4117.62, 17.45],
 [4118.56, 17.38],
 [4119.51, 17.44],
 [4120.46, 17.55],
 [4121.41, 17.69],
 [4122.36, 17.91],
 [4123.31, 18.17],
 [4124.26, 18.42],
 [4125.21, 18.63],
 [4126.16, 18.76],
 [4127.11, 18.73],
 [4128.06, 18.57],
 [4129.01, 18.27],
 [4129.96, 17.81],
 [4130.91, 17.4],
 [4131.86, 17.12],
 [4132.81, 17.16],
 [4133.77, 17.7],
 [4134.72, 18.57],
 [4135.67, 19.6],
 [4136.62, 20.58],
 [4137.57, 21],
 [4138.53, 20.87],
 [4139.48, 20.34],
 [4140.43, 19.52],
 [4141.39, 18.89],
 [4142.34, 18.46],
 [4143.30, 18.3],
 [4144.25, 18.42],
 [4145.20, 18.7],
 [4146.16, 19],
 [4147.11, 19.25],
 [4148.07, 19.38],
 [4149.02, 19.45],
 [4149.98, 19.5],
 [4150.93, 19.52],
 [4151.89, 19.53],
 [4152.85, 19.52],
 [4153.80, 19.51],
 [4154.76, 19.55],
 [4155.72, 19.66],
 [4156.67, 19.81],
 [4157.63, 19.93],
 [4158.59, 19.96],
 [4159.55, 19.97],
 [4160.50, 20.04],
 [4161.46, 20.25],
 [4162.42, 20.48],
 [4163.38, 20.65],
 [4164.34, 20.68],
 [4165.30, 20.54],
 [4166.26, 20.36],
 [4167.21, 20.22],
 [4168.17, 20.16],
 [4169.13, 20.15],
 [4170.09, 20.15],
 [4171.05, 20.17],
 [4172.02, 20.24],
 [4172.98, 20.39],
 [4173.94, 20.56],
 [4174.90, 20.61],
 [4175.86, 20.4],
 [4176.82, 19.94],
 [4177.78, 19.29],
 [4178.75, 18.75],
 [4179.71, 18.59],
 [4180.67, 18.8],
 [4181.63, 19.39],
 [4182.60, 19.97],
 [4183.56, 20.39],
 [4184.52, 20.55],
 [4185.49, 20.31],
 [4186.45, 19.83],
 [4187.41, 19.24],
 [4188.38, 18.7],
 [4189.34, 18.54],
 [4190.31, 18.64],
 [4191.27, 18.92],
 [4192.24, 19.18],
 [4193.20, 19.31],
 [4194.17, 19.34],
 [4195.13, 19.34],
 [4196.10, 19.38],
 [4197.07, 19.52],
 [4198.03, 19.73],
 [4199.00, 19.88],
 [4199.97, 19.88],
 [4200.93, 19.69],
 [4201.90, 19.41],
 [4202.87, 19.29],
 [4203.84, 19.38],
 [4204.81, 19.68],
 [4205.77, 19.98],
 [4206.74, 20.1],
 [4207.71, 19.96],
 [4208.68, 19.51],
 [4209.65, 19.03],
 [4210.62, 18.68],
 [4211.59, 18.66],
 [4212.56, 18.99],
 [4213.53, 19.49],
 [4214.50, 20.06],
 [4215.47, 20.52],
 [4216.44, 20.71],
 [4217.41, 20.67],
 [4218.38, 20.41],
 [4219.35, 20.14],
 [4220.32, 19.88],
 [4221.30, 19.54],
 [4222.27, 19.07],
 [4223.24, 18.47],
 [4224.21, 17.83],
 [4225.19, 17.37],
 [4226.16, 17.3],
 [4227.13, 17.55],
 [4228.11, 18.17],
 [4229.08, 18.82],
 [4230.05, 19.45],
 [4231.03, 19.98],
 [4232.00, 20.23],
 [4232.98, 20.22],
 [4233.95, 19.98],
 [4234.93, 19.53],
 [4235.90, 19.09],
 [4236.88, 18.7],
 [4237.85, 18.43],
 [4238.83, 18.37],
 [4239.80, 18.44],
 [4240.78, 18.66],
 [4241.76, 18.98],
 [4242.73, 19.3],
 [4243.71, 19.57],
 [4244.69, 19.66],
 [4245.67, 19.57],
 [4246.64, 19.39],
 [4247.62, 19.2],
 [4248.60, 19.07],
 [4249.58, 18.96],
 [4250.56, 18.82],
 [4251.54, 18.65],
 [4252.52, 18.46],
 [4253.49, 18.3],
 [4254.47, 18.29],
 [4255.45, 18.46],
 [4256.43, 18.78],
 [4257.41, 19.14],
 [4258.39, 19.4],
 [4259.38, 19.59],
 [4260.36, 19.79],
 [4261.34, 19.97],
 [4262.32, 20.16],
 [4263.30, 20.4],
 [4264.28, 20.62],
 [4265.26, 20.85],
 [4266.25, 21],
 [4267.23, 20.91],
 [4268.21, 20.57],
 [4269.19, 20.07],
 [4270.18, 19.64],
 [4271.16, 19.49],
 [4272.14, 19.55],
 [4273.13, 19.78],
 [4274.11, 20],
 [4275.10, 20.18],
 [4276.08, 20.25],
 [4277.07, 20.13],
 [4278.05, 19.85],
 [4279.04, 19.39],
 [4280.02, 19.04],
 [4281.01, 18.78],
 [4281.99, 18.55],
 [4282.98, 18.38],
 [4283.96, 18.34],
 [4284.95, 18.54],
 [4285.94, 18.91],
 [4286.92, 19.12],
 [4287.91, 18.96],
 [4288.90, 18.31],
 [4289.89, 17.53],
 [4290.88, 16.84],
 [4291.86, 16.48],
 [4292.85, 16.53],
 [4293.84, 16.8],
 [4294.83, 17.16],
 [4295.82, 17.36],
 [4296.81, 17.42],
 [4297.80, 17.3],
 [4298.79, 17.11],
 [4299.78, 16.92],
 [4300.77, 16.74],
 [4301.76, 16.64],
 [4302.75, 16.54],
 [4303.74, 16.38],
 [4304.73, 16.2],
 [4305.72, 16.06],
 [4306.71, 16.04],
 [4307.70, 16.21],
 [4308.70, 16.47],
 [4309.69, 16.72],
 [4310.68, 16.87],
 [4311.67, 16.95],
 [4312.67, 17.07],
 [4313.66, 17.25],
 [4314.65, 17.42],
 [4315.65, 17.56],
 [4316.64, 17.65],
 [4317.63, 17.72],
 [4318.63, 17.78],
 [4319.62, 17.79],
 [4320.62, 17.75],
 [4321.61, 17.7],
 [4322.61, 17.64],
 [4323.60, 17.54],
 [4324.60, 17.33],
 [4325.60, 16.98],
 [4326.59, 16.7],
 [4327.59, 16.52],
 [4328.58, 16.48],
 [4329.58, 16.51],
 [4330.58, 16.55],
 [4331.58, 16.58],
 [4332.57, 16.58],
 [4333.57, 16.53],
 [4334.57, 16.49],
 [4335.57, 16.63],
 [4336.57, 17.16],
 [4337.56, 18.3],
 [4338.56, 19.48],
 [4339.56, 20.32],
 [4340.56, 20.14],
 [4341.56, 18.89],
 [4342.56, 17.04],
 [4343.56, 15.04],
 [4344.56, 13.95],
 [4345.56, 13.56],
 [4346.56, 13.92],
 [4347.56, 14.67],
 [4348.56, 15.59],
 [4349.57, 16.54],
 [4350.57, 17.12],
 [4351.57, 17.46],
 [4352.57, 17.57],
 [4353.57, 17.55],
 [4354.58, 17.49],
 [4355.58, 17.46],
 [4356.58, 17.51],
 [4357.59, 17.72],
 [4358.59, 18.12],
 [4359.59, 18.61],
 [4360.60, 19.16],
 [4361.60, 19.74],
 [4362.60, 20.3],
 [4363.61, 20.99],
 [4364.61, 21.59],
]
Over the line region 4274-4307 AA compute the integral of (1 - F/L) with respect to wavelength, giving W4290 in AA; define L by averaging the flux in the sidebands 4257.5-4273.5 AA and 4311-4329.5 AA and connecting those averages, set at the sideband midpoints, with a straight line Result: 1.7 AA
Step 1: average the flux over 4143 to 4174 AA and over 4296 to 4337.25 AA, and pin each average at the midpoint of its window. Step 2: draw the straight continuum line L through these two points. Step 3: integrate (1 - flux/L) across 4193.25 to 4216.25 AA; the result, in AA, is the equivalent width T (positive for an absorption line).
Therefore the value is -0.7 AA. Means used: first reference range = 19.8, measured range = 19.6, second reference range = 17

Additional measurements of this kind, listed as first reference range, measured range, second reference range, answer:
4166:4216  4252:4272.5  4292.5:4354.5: -1.70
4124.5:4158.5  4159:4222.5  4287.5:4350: -4.43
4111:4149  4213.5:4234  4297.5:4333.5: -1.86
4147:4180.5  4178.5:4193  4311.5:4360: 0.17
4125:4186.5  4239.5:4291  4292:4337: -4.59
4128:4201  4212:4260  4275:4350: -1.78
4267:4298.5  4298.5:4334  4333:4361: 1.90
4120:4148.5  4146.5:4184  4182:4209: -1.49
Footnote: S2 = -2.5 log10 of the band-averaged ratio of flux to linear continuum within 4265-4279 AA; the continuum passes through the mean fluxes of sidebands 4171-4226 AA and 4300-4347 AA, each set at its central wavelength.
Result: -0.12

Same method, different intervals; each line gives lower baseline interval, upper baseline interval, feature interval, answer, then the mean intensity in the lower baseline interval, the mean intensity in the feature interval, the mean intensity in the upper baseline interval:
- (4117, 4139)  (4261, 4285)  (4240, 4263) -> 0.03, 18.4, 19.1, 19.8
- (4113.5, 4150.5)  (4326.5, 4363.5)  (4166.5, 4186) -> -0.09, 18.6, 20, 17.2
